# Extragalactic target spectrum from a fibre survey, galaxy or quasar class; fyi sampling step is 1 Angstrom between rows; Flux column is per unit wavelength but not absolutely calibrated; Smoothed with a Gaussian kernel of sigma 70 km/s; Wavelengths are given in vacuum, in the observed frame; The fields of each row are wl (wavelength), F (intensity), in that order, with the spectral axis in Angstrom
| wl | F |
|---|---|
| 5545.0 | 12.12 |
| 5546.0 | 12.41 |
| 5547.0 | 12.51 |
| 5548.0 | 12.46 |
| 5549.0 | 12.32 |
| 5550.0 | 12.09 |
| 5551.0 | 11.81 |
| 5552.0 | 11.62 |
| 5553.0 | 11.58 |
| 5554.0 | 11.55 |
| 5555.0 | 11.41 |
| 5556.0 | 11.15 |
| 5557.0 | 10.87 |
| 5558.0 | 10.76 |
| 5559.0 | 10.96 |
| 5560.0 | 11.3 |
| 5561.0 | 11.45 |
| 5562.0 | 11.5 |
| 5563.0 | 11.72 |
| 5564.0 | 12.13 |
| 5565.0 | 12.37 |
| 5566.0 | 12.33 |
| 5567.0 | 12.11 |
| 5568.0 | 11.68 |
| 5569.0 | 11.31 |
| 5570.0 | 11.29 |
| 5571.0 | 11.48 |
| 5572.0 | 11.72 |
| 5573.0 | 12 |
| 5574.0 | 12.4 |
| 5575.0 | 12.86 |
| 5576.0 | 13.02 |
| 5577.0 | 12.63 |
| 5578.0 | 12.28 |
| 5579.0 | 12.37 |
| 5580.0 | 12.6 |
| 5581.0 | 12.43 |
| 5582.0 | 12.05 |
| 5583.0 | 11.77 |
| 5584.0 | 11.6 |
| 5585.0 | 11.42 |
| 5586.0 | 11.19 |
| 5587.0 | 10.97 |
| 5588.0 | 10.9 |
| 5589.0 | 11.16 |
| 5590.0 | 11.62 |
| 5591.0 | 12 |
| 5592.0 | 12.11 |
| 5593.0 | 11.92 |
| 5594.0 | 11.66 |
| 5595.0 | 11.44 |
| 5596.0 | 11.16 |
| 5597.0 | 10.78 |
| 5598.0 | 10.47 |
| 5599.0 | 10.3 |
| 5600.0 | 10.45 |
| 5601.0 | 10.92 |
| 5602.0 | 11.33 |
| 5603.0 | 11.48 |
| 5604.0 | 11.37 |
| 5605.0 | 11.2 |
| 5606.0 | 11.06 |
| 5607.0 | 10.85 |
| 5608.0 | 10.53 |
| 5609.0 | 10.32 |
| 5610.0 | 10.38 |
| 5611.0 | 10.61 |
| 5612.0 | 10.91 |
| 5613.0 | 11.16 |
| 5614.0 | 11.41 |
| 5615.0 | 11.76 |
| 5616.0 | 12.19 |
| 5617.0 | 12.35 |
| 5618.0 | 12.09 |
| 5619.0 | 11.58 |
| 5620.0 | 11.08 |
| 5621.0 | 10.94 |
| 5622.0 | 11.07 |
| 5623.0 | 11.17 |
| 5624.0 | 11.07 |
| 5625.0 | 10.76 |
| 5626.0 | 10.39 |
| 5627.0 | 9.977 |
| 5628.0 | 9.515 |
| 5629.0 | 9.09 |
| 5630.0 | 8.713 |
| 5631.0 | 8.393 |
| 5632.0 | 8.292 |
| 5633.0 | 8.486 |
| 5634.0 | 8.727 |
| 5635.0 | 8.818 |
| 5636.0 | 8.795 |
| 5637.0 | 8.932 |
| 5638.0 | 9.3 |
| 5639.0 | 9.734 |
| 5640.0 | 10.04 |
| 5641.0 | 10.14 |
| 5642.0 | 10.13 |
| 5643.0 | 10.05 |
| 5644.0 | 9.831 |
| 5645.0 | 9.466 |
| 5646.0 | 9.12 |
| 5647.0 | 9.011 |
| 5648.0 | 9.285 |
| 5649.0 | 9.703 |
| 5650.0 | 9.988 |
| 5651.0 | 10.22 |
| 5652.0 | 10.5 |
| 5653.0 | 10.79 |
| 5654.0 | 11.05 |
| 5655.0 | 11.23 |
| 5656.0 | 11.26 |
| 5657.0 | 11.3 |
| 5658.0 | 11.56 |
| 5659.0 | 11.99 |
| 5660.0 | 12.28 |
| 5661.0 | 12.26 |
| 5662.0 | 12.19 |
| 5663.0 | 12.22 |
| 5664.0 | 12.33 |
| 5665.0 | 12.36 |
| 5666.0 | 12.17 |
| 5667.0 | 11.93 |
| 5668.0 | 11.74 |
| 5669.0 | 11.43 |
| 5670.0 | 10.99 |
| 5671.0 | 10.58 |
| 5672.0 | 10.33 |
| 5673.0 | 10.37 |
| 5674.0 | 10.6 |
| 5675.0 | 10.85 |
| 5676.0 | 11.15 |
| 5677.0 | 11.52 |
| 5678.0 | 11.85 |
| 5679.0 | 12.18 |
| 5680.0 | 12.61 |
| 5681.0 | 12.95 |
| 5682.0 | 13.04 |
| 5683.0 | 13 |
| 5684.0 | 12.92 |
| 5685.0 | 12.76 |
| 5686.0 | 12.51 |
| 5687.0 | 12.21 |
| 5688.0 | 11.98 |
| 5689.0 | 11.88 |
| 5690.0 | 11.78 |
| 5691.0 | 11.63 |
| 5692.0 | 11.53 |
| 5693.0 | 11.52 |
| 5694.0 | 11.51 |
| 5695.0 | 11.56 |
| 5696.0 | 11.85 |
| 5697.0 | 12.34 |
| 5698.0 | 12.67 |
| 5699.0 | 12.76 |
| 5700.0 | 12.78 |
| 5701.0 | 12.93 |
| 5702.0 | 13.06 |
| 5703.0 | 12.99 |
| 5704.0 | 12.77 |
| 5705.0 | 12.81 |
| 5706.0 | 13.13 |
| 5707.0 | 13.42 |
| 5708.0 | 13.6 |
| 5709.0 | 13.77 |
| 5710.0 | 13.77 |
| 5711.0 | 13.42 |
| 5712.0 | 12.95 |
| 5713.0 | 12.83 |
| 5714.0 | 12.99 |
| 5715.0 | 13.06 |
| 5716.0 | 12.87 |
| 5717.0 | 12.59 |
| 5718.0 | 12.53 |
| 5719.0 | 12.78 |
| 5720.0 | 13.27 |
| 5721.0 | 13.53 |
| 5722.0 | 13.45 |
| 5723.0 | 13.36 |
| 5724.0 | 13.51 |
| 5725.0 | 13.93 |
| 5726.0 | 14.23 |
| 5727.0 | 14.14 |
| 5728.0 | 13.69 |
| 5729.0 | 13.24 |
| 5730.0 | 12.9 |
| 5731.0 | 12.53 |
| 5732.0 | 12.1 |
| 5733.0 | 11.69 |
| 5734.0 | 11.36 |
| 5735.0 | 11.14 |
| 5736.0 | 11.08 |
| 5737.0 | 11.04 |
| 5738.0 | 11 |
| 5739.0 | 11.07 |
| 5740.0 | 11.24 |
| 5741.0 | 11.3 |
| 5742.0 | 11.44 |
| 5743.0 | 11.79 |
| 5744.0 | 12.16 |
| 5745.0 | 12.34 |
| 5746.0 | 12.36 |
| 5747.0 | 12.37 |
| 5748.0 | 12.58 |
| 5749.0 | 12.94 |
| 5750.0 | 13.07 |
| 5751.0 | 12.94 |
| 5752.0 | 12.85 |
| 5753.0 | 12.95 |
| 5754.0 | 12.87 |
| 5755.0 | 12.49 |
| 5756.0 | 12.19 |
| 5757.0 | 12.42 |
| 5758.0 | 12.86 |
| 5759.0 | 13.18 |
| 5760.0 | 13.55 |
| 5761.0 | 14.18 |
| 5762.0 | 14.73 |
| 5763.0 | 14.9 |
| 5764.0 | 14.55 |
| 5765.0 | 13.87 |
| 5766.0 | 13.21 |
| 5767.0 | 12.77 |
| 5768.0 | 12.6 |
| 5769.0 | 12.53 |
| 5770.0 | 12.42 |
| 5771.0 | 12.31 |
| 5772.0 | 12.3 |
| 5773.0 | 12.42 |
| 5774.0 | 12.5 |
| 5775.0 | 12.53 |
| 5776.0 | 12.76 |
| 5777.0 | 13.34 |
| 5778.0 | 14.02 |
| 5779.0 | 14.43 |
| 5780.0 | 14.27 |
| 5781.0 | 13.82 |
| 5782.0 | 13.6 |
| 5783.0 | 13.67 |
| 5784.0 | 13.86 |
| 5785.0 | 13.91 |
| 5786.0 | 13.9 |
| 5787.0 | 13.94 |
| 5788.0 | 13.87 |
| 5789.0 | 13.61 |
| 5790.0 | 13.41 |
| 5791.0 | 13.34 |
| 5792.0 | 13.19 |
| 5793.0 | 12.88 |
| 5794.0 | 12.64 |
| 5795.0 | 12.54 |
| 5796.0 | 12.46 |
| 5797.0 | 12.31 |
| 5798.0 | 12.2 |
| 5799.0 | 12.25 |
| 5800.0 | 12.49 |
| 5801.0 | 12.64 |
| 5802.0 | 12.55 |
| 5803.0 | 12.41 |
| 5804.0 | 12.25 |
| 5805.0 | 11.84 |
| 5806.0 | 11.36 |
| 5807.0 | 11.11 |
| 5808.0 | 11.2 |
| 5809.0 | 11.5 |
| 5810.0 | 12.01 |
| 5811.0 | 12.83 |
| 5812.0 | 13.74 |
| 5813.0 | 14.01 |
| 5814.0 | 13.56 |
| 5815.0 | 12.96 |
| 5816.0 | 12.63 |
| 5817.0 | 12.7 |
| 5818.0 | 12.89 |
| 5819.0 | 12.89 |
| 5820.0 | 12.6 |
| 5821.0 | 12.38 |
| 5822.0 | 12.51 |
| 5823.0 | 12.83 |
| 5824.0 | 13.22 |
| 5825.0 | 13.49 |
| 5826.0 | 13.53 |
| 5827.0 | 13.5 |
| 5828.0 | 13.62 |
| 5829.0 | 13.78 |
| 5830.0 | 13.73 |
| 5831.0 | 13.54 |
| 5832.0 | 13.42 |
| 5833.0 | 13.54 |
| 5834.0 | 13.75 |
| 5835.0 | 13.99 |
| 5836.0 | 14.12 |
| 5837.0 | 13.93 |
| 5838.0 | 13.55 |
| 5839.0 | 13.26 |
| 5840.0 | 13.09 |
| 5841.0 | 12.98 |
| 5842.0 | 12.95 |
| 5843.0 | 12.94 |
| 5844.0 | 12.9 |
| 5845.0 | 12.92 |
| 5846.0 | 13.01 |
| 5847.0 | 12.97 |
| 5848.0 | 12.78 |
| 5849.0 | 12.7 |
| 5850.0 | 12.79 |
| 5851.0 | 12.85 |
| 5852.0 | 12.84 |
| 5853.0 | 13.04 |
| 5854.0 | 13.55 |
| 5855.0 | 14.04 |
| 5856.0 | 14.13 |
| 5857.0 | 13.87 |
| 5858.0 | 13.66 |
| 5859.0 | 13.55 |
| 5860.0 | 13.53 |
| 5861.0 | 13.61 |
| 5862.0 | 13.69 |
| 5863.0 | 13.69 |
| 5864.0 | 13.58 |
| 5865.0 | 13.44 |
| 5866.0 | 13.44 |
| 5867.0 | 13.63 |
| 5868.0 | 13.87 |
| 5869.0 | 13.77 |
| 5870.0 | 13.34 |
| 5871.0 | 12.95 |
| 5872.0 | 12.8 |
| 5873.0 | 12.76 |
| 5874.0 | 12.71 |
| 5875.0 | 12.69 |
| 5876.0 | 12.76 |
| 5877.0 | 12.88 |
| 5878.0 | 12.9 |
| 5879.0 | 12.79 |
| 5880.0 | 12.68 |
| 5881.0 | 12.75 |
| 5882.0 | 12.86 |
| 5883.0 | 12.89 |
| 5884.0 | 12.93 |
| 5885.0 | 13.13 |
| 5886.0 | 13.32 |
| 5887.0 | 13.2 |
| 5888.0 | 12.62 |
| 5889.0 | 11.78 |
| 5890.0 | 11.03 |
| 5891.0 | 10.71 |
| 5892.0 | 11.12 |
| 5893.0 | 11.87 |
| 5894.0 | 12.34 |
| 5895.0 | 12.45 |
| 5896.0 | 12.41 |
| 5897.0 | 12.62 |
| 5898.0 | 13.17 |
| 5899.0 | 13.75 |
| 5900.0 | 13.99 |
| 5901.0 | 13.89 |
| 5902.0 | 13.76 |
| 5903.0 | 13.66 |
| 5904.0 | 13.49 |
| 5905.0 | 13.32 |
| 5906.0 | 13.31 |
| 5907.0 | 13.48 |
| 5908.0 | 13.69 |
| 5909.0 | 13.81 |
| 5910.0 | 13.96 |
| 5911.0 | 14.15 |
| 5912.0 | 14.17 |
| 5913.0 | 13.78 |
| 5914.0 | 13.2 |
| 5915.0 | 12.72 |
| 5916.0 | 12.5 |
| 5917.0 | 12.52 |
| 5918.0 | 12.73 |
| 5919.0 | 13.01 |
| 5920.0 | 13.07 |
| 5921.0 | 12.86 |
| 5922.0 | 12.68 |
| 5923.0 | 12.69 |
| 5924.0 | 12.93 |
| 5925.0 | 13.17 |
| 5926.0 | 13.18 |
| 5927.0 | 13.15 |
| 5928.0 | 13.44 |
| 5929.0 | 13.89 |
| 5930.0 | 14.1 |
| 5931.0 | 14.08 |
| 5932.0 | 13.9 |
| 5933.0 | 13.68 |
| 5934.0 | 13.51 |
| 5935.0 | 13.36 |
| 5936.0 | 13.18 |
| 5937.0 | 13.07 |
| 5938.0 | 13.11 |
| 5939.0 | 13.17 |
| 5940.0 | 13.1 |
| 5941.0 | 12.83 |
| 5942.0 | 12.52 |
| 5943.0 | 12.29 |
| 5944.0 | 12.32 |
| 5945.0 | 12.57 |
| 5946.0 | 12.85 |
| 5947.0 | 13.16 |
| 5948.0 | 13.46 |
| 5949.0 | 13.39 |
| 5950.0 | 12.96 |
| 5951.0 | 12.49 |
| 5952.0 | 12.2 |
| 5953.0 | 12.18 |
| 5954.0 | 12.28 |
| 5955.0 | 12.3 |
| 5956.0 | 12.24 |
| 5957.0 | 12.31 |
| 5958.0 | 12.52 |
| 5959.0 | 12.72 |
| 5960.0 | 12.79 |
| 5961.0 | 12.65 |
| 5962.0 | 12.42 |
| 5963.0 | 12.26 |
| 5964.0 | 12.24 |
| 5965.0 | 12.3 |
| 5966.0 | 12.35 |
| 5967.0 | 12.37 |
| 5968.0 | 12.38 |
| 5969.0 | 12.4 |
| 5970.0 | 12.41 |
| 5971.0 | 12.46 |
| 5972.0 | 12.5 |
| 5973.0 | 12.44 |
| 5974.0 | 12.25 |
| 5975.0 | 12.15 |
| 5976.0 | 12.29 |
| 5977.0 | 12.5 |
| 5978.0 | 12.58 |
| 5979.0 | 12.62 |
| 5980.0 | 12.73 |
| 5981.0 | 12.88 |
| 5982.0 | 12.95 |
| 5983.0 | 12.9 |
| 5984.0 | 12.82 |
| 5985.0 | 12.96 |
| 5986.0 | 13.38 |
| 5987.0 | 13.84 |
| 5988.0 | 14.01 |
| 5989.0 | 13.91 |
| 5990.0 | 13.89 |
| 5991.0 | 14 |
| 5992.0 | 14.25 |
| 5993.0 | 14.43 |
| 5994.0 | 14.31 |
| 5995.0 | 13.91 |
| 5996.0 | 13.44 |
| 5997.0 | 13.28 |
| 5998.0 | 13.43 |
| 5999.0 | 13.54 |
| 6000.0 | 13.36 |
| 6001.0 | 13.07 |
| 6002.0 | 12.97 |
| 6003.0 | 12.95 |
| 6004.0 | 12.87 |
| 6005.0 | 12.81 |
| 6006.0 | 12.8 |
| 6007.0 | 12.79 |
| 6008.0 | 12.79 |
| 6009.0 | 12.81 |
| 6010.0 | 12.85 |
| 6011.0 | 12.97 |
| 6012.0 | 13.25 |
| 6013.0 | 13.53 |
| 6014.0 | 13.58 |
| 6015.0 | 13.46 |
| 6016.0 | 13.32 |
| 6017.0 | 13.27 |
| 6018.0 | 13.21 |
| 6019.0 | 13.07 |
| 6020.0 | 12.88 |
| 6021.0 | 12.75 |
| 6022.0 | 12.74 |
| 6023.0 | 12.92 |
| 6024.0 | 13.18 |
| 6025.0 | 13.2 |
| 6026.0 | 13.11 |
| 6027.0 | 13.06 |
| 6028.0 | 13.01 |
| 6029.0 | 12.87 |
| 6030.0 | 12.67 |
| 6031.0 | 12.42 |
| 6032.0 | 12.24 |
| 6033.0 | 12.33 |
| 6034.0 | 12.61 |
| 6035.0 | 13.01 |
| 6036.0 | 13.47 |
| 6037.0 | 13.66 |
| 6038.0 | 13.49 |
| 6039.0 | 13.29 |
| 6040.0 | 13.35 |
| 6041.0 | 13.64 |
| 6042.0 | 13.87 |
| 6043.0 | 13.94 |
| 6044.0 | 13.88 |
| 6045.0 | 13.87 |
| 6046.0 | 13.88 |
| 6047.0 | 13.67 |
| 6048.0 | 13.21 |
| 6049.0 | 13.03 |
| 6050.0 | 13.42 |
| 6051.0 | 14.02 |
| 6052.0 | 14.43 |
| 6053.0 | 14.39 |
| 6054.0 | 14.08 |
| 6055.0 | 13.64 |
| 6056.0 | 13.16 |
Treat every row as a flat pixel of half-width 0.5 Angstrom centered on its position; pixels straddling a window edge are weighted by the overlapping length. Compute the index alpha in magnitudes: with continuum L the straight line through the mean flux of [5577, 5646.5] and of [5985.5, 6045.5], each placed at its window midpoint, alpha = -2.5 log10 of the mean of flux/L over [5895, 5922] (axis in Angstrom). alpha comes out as -0.06 mag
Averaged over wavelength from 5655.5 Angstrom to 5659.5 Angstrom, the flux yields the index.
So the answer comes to 11.5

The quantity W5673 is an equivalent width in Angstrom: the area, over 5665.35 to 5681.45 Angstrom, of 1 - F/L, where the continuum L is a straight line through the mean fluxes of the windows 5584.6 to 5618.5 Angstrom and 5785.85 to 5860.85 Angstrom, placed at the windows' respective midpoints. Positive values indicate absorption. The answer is 0.5 Angstrom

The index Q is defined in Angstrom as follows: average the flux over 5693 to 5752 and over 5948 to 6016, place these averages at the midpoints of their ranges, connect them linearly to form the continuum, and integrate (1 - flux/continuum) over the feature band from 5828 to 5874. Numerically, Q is -2.2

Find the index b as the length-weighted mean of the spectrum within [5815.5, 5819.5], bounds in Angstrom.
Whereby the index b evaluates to 12.8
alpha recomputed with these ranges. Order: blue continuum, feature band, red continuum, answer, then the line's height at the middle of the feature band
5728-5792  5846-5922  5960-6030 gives -0.01 mag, 12.9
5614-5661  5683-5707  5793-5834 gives -0.12 mag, 11.1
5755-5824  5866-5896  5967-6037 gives 0.03 mag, 13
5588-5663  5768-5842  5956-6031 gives -0.11 mag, 11.8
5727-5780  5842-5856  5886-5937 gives -0.01 mag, 12.9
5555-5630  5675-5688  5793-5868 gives -0.03 mag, 12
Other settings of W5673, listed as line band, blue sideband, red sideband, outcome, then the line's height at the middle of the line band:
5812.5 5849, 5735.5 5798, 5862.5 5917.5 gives -0.73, 13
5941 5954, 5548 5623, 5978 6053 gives 0.31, 13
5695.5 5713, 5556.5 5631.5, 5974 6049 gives -1.76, 11.8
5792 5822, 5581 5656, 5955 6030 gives -1.78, 11.8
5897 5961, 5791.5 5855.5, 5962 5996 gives -0.92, 12.9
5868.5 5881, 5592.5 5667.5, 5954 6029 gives -0.71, 12.2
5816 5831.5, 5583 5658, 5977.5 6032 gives -1.52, 12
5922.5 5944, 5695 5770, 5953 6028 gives -0.52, 12.9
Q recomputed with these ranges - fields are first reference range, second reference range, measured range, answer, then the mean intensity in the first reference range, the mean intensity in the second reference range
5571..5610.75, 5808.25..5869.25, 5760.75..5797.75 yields -1.4 Angstrom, 11.5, 13.3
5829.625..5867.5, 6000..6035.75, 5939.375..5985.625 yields 1.9 Angstrom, 13.4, 13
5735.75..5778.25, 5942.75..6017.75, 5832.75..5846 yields -0.6 Angstrom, 12.7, 12.9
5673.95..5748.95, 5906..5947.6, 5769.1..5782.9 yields -0.5 Angstrom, 12.5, 13.2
